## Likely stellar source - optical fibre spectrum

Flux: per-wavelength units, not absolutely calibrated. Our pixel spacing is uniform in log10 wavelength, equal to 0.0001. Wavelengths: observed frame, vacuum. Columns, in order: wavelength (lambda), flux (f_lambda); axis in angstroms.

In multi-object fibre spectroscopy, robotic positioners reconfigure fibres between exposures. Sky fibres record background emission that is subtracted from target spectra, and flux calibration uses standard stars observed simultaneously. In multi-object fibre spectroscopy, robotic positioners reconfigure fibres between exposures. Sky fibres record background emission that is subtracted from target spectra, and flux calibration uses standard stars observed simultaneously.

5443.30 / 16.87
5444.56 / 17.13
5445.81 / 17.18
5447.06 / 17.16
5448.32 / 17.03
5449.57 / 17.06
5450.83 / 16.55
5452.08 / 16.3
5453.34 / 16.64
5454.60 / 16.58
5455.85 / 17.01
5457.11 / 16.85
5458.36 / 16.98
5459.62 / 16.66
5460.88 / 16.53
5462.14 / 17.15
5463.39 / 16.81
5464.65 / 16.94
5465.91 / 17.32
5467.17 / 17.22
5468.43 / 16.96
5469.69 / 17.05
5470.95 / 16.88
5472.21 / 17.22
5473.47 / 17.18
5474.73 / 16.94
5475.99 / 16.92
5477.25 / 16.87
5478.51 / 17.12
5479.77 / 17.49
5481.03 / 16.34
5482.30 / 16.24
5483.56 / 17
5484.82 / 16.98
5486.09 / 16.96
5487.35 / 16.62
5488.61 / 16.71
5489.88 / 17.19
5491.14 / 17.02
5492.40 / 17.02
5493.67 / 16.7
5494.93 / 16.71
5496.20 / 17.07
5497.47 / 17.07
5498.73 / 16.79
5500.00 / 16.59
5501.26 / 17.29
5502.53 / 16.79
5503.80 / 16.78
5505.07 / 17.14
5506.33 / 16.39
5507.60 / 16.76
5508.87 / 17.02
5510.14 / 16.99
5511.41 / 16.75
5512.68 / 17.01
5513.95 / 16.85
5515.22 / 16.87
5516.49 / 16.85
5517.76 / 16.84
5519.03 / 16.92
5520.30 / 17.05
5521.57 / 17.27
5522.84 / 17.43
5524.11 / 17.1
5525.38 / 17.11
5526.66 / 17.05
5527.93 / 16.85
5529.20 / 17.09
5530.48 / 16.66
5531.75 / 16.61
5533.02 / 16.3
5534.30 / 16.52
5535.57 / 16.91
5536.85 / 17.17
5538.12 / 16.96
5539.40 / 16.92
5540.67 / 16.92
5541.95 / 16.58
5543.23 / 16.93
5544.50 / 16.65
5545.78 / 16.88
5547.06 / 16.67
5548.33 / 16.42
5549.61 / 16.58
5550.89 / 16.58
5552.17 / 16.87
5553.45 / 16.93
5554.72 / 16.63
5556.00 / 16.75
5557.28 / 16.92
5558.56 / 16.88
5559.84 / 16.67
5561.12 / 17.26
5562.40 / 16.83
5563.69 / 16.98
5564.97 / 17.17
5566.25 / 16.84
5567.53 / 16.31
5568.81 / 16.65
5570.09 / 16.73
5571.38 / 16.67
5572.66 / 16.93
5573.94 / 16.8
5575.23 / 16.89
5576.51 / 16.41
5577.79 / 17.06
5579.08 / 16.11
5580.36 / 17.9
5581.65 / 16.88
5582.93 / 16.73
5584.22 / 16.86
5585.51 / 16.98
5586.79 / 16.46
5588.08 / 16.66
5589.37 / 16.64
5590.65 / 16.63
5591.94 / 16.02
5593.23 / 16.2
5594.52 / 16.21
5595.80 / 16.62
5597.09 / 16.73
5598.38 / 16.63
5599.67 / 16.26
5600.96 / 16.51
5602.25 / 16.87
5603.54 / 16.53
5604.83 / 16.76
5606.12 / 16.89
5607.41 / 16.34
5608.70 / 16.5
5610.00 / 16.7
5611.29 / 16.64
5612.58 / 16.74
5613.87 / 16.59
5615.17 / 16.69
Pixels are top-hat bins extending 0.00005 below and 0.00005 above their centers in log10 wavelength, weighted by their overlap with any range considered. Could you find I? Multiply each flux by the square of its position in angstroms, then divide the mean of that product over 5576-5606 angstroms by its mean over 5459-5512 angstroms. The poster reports 1.02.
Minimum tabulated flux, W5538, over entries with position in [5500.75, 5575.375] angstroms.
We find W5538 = 16.3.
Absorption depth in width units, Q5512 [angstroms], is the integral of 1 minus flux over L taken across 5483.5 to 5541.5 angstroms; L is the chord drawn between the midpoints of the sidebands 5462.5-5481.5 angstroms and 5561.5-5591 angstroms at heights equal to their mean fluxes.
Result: 0.1 angstroms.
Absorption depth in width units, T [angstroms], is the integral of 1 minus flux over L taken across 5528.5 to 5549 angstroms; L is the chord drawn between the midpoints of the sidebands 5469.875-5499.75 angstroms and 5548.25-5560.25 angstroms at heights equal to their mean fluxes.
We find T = 0.02 angstroms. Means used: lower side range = 16.9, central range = 16.8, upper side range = 16.7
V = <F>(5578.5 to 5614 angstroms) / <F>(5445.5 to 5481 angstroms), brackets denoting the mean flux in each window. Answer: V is 0.98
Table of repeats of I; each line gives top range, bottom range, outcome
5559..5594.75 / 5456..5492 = 1.03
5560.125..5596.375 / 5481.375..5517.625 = 1.02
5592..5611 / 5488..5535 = 1.01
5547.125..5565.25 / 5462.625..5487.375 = 1.02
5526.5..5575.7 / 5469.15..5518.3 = 1.01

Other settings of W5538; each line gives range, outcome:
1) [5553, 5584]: 16.11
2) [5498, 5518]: 16.39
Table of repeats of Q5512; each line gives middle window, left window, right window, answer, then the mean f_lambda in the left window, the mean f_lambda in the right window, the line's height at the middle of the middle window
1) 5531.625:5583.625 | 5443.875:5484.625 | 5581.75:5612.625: -0.33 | 16.9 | 16.6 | 16.7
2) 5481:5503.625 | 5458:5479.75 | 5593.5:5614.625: 0.10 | 17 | 16.6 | 16.9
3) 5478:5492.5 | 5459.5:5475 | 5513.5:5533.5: 0.08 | 17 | 16.9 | 17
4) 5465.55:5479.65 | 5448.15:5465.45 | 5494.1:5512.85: -0.21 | 16.8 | 16.9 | 16.8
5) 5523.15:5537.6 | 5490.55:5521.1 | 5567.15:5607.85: -0.04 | 16.9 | 16.7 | 16.8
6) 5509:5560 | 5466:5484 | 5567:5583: 0.02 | 17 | 16.8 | 16.9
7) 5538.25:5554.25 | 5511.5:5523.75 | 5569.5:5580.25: 0.13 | 17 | 16.8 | 16.9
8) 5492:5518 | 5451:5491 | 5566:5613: -0.07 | 16.9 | 16.7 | 16.8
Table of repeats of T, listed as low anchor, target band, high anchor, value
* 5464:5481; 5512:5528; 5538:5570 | -0.1 angstroms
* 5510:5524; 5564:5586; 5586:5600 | -0.3 angstroms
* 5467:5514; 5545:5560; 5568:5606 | 0.0 angstroms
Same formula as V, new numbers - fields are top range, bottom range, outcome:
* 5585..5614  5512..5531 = 0.97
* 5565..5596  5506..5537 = 0.99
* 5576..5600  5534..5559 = 0.99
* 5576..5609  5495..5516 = 0.99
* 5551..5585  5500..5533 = 0.99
